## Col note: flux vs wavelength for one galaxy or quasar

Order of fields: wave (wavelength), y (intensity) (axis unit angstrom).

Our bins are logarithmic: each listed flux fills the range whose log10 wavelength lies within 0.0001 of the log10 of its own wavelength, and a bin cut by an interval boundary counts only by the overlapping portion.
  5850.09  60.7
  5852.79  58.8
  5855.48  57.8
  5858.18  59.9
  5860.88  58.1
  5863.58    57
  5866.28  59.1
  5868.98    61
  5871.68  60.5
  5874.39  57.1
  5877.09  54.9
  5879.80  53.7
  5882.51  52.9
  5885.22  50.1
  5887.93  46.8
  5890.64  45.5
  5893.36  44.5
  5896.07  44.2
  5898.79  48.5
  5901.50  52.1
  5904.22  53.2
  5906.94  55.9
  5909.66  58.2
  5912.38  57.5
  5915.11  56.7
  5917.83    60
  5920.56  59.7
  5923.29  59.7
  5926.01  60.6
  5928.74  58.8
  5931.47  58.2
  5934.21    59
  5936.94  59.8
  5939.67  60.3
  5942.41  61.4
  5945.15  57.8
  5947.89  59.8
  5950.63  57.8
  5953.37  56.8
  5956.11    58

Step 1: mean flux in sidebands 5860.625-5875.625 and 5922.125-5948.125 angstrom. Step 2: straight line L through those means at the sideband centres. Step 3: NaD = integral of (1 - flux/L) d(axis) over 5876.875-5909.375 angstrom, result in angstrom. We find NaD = 4.9 angstrom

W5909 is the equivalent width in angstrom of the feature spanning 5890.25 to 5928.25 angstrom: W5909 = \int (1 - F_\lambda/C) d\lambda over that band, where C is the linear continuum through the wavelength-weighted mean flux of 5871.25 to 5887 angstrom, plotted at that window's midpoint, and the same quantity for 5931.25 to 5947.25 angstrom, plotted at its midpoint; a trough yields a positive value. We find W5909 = 1.75 angstrom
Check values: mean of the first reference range 54.3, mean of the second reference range 59.5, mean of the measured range 54.4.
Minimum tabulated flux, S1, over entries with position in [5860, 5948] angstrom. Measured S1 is 44.2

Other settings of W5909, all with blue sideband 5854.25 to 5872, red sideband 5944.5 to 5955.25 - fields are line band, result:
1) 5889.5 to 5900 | 2.3 angstrom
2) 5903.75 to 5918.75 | 0.4 angstrom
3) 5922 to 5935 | -0.2 angstrom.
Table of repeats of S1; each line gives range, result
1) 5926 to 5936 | 58.2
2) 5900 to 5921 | 52.1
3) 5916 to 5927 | 59.7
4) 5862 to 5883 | 52.9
